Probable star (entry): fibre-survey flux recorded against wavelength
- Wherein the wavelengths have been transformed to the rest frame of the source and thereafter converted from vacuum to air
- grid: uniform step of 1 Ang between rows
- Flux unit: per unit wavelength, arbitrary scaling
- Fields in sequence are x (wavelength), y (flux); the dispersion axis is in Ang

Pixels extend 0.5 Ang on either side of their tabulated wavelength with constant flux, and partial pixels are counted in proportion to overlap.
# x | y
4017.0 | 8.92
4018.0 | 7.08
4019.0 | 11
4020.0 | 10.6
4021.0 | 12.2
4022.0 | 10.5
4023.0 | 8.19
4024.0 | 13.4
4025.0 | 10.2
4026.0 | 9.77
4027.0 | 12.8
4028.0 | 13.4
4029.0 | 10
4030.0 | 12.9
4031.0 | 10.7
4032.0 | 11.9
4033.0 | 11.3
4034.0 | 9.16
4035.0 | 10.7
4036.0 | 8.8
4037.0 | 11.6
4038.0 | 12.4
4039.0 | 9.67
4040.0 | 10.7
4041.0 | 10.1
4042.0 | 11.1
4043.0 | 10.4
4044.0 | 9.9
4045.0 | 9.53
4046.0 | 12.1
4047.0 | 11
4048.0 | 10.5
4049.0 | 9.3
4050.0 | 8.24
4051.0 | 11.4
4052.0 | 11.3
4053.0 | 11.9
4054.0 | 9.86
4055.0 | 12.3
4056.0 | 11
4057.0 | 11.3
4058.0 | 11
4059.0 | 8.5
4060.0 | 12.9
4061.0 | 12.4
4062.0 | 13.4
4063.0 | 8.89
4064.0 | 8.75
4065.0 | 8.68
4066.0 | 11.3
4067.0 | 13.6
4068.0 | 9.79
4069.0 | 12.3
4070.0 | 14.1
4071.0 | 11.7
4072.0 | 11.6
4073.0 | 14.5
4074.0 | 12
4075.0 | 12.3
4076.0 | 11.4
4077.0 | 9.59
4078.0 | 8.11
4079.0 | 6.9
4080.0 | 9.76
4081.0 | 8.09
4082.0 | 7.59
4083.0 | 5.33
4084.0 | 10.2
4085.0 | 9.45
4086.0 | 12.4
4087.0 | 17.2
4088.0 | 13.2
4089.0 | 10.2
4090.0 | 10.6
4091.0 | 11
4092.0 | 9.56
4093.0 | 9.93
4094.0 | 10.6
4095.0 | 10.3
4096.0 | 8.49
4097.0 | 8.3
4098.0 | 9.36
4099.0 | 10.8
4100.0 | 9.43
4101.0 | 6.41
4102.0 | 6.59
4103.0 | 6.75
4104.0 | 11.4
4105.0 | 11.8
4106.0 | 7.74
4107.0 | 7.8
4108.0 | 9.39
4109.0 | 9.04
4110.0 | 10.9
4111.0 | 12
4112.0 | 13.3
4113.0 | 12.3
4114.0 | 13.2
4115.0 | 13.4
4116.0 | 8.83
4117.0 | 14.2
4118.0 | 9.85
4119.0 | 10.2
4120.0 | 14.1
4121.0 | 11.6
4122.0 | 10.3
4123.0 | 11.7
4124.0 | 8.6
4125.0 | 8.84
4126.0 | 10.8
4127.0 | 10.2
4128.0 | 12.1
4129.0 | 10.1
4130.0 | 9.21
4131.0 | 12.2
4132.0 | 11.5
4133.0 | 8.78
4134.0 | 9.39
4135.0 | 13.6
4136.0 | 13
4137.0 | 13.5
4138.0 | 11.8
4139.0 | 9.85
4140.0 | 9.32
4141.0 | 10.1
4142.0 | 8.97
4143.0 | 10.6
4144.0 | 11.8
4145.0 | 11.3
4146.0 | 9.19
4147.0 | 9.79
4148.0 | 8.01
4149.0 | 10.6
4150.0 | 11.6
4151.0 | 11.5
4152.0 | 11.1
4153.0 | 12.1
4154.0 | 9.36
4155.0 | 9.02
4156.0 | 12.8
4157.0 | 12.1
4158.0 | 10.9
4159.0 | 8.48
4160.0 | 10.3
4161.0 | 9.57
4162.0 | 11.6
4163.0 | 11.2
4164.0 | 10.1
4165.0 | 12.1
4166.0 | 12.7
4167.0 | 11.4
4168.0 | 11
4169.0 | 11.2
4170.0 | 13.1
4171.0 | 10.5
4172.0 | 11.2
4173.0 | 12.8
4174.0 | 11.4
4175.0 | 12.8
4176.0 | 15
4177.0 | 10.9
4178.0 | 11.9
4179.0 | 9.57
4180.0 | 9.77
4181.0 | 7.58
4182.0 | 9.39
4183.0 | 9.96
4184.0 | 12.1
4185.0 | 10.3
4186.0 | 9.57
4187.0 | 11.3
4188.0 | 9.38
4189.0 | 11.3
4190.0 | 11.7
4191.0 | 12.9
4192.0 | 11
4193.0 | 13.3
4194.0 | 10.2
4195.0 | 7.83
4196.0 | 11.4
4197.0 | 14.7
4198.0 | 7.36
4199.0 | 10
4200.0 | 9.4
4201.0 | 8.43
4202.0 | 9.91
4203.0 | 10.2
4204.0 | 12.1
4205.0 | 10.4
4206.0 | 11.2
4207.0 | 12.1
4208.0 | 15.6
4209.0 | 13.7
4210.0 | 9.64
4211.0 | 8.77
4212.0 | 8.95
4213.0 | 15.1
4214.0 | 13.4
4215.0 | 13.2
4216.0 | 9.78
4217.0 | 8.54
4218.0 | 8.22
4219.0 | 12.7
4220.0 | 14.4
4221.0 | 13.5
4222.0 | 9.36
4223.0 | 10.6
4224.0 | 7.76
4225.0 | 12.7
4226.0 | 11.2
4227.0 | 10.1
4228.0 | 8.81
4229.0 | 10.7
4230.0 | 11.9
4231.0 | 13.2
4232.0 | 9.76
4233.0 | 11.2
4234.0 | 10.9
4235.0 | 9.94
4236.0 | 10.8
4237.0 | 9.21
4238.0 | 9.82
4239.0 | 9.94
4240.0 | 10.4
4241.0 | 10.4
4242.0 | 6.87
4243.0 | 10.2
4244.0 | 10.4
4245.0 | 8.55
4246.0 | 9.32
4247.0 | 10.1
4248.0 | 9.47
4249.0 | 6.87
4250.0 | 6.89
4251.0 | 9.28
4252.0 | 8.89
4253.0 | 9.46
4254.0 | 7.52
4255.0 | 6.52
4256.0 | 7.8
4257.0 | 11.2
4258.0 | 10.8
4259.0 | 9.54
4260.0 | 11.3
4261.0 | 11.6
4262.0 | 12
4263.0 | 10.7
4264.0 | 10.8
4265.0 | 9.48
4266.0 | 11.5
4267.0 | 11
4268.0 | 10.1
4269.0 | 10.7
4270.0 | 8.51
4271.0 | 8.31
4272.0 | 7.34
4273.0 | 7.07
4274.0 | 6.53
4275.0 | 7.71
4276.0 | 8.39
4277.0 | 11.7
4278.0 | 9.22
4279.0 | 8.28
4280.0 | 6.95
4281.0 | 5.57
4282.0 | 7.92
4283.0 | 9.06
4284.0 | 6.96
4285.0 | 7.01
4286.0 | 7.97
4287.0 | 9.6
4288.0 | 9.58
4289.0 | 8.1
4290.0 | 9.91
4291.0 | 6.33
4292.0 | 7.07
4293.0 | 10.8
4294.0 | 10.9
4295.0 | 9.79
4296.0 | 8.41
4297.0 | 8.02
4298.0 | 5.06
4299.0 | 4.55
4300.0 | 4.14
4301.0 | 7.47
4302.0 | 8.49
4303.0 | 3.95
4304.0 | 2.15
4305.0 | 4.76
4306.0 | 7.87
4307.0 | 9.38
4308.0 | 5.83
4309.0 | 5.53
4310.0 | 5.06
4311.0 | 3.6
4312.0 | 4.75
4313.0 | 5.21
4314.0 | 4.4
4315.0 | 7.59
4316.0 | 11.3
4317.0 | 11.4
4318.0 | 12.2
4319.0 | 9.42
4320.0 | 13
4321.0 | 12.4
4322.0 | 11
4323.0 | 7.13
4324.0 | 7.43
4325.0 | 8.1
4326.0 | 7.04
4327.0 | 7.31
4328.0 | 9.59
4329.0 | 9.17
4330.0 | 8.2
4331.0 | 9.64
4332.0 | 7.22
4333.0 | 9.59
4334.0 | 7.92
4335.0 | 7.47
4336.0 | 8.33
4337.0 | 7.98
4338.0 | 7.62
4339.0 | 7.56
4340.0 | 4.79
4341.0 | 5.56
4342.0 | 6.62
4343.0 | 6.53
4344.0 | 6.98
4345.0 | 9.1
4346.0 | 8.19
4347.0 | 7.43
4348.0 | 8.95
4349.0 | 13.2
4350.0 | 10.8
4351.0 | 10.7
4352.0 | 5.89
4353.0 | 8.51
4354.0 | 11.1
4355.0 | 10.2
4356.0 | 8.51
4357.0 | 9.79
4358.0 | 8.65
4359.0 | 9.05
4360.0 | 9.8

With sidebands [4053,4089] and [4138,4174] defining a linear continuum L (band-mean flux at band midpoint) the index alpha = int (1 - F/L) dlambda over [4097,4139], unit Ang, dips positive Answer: 1.0 Ang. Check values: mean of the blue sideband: 10.9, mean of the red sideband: 10.8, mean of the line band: 10.6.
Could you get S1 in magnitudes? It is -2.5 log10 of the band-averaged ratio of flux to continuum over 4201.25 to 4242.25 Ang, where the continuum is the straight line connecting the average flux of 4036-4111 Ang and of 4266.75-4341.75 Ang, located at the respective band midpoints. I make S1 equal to -0.23 mag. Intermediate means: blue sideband 10.4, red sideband 7.89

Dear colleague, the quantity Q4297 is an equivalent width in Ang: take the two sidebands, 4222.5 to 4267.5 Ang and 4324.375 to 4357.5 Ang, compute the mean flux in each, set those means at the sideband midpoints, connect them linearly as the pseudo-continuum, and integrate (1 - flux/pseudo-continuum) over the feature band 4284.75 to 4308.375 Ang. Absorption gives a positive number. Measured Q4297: 4.4 Ang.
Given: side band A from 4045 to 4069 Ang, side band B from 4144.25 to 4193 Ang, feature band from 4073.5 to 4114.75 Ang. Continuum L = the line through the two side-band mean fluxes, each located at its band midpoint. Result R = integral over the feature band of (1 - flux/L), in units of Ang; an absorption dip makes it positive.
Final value 3.2 Ang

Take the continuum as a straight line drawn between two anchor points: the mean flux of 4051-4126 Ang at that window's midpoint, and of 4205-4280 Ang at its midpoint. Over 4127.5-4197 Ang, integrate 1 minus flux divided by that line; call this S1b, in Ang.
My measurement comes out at -3.9 Ang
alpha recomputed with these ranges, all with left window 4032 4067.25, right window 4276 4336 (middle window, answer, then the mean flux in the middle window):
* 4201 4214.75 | -3.9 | 11.5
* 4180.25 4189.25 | -0.8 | 10.1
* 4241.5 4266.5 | -3.0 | 9.48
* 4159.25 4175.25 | -3.3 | 11.4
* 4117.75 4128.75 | -1.0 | 10.8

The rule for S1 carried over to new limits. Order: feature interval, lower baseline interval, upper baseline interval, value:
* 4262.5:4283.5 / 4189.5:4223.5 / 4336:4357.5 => 0.111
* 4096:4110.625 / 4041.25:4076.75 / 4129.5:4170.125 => 0.219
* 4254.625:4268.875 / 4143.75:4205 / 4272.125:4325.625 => -0.192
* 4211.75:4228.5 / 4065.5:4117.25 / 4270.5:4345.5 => -0.245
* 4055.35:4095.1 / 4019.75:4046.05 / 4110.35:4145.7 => 0.020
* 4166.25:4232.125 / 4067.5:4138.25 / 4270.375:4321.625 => -0.205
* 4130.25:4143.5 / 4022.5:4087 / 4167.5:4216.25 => 0.003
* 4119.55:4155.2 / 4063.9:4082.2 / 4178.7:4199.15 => -0.011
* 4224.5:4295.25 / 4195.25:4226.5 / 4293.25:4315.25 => -0.108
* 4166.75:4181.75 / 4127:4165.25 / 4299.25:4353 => -0.104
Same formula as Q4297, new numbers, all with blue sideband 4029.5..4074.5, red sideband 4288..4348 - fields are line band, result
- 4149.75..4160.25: -1.2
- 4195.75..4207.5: -1.8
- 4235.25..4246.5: -1.3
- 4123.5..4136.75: -0.9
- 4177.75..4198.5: -2.8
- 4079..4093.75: 0.5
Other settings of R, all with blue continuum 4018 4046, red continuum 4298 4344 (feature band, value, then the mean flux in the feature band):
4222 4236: -3.5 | 10.6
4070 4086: 0.3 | 10.1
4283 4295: -1.3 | 8.64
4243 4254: -0.8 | 8.92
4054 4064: -0.6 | 11.1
